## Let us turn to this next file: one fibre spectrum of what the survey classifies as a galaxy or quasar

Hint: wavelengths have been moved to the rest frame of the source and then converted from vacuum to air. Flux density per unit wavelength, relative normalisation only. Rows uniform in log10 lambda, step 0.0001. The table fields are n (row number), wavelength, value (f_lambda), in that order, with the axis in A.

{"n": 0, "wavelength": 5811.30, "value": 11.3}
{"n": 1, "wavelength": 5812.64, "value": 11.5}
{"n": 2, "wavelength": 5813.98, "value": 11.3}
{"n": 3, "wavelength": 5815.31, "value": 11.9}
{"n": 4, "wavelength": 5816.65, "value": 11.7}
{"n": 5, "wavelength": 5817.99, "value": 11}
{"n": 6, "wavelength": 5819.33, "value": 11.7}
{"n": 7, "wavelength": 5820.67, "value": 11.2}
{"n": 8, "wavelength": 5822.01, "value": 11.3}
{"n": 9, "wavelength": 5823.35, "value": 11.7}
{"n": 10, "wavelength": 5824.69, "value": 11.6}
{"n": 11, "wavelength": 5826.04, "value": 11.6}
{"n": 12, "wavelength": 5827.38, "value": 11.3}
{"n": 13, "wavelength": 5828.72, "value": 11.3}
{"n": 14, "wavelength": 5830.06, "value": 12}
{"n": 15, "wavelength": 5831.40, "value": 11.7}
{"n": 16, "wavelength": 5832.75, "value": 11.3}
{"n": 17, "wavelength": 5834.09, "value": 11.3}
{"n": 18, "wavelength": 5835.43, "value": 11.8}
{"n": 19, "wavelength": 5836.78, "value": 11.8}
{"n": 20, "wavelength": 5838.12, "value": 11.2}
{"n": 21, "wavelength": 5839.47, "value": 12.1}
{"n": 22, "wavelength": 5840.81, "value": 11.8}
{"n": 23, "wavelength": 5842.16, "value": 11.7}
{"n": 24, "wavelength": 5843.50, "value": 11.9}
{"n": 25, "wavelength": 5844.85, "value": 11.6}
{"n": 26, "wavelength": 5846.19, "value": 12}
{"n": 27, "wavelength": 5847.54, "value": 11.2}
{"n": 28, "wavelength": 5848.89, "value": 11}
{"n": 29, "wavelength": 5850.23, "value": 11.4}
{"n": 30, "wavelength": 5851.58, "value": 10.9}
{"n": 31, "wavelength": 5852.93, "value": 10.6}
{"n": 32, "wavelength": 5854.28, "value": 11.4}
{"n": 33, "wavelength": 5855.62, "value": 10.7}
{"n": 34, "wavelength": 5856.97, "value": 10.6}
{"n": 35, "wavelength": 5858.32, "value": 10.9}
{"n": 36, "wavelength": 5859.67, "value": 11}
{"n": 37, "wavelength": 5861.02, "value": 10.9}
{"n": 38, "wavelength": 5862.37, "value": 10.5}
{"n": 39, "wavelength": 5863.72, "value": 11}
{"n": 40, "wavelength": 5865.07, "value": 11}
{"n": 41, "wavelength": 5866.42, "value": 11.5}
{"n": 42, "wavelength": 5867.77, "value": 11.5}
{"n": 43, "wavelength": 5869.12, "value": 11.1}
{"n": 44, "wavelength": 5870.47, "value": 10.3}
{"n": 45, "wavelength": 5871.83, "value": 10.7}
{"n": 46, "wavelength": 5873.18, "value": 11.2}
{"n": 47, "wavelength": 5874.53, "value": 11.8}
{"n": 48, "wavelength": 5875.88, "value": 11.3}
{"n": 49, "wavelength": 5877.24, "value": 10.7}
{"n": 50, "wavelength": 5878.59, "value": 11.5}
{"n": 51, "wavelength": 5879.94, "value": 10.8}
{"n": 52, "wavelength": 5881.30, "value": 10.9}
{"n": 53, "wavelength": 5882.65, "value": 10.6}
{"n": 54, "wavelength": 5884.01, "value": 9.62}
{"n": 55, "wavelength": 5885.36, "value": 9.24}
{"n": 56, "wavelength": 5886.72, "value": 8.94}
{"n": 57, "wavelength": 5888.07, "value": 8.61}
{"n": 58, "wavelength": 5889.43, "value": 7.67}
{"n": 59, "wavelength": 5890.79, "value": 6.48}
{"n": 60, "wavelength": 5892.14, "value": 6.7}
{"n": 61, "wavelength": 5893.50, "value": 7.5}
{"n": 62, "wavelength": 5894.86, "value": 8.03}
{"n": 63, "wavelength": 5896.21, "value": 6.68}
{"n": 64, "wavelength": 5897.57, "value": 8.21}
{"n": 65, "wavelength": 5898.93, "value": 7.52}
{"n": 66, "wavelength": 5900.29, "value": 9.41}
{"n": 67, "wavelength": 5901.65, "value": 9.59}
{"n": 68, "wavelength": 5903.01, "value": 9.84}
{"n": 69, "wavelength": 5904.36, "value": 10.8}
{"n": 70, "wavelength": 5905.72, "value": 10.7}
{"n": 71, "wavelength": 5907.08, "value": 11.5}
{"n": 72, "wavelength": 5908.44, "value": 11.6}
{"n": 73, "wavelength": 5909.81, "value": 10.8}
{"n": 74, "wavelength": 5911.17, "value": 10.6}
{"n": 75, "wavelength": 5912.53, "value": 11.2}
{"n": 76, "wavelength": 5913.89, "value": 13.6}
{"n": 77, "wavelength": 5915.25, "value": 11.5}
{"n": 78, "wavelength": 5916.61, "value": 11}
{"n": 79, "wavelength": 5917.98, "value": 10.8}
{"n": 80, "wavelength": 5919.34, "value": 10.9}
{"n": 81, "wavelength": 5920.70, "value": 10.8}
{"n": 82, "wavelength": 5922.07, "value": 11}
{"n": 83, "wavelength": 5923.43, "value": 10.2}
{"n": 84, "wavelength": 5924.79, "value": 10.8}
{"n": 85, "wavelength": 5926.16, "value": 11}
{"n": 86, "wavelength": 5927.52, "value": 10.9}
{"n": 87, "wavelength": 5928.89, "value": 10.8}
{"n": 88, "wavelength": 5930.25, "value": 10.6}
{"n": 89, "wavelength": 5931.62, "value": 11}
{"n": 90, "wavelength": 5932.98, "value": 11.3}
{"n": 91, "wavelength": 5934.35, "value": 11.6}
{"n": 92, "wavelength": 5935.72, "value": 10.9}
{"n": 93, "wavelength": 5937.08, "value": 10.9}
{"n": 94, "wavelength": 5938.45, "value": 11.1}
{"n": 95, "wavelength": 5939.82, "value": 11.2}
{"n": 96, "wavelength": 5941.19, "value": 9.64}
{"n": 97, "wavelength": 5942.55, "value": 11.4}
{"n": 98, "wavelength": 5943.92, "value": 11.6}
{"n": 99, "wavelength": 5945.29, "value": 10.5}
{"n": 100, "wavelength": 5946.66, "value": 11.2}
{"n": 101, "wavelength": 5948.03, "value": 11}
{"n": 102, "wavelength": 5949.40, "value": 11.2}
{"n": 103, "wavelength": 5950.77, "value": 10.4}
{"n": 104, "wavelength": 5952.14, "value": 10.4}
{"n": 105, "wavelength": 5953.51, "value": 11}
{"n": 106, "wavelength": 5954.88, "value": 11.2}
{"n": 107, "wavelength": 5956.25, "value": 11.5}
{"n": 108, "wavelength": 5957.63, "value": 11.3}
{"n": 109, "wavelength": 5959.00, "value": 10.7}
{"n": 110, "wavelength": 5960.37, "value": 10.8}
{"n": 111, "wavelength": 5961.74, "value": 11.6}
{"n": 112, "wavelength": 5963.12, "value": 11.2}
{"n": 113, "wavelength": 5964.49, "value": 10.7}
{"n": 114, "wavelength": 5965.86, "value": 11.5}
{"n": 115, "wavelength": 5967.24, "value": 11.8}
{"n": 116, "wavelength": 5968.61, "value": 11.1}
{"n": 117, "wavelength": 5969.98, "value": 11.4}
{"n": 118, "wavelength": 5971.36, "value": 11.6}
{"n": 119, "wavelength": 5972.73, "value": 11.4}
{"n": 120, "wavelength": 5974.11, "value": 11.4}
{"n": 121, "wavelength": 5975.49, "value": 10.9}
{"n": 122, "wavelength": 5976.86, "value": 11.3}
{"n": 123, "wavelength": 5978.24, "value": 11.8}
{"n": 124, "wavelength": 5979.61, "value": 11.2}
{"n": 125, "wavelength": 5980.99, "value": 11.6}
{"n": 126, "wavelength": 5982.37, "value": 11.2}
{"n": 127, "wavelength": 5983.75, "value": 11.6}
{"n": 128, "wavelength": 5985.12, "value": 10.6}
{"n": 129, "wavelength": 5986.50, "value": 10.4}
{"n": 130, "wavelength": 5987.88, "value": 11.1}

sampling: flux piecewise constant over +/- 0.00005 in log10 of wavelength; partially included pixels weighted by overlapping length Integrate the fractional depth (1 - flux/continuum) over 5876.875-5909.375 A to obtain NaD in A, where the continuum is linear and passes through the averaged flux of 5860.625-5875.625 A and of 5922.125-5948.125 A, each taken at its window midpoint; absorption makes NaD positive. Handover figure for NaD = 5.1 A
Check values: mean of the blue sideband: 11.1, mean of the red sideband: 10.9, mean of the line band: 9.29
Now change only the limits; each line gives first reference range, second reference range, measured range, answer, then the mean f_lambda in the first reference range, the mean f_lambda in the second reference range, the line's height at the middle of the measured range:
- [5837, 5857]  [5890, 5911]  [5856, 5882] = -1.5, 11.4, 9.06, 10.4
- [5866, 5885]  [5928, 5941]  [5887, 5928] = 4.1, 10.9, 11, 11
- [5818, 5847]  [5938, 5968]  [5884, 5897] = 4.0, 11.6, 11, 11.3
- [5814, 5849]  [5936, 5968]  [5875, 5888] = 1.2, 11.6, 11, 11.3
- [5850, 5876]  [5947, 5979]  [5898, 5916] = 0.7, 11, 11.2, 11.1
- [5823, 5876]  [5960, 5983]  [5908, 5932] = 0.6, 11.3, 11.3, 11.3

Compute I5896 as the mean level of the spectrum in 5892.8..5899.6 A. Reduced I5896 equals 7.58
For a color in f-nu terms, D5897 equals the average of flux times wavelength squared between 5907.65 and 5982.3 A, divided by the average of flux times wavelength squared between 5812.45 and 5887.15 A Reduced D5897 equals 1.0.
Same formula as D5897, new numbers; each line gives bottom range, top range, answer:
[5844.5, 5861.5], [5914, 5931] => 1.01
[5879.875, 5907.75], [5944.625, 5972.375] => 1.27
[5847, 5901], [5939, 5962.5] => 1.12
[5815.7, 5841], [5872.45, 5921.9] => 0.88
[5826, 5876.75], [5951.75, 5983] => 1.04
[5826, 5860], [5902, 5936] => 0.99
